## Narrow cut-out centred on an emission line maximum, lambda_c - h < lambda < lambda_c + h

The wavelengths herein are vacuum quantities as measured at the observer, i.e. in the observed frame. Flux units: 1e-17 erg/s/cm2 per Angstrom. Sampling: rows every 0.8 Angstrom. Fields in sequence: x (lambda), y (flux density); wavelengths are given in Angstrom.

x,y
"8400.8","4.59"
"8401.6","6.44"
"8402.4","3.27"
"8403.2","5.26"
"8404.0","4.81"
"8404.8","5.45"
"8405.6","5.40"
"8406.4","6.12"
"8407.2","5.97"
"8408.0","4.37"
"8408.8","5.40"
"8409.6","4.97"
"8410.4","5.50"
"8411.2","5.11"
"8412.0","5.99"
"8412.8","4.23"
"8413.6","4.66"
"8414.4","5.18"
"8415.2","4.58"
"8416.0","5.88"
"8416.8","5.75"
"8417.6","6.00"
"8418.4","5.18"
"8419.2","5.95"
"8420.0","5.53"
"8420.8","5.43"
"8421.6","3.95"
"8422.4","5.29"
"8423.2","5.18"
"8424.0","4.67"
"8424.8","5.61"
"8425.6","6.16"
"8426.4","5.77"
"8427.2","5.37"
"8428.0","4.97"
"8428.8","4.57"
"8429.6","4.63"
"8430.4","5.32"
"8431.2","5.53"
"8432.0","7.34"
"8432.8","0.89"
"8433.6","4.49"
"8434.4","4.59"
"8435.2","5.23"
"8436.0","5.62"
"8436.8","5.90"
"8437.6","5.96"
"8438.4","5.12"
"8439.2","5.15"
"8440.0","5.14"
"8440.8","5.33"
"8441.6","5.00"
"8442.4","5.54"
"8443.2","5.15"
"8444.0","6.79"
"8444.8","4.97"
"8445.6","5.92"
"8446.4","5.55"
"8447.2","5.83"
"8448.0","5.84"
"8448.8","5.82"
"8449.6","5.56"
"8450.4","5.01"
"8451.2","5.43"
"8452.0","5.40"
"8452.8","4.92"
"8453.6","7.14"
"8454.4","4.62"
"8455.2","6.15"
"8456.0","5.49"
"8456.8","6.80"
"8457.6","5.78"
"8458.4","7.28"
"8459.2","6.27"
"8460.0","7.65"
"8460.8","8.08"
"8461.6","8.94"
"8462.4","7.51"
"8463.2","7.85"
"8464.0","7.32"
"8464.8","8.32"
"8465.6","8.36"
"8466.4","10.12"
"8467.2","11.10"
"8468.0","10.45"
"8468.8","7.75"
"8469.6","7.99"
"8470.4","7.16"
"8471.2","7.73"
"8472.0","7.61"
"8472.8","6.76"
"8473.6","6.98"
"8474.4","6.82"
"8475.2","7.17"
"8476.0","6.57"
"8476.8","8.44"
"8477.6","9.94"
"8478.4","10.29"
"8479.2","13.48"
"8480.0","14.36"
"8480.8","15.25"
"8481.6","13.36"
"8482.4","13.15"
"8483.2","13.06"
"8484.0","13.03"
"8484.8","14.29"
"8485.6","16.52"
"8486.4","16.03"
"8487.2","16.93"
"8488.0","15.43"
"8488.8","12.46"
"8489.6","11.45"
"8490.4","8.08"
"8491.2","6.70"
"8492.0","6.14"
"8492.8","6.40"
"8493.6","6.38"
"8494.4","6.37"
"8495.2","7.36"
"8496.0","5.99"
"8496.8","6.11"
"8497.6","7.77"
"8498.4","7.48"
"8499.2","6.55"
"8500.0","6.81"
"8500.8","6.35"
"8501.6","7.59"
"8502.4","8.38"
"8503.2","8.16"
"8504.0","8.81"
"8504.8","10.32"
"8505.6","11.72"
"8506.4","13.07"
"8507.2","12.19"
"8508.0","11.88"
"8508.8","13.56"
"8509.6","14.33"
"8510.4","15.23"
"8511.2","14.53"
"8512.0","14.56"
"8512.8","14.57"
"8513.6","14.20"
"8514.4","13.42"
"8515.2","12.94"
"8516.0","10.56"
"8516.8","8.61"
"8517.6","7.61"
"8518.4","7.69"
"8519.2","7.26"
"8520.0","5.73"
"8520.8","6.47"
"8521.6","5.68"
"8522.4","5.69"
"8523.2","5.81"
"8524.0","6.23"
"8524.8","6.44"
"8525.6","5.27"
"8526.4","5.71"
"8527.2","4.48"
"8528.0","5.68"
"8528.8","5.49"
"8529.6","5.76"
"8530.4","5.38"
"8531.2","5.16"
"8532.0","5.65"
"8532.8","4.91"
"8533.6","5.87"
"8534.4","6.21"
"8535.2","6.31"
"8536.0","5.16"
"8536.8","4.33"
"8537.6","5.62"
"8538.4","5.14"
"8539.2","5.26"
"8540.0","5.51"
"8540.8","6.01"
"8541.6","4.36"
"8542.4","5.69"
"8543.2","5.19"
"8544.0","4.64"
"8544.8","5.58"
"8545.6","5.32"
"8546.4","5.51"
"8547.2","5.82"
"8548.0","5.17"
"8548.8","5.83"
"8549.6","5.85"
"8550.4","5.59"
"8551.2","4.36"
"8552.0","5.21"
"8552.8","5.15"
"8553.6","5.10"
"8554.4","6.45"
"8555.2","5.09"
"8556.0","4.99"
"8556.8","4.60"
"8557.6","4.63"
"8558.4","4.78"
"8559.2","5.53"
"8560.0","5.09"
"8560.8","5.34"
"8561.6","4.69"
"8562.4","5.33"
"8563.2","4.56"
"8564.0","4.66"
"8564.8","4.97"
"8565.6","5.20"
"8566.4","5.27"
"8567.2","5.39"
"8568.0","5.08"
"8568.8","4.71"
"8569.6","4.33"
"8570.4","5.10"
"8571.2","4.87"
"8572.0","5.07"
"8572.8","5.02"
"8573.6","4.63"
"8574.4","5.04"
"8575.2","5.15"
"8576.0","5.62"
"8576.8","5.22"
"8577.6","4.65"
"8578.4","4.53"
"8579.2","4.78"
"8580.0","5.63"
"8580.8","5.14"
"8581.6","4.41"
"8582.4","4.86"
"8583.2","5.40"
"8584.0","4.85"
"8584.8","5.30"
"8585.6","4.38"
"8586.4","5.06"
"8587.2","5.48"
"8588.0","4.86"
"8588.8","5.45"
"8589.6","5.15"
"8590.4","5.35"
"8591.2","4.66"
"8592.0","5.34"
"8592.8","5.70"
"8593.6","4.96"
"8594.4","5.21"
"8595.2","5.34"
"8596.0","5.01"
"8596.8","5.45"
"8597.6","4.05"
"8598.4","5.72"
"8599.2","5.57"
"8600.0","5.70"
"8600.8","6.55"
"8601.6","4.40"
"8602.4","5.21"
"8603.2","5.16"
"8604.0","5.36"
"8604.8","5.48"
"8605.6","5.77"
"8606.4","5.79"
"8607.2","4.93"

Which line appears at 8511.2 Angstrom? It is [N II] 6583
